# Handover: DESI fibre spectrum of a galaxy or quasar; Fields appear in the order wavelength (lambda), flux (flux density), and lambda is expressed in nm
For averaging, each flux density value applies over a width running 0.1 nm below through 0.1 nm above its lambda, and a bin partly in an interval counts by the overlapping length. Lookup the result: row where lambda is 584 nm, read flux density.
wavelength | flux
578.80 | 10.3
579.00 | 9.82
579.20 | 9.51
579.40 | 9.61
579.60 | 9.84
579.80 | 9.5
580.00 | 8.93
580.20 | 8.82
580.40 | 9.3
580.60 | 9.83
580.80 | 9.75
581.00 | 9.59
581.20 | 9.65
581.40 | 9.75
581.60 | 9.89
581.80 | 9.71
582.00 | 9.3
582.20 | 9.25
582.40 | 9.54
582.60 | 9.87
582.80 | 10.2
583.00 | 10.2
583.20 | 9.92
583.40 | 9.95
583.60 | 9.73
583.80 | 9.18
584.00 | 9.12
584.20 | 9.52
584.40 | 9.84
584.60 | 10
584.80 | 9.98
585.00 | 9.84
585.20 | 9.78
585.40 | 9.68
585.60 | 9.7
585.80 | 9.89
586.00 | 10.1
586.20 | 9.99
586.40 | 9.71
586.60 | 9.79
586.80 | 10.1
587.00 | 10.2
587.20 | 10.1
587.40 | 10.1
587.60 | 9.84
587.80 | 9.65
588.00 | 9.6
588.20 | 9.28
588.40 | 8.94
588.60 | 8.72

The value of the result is 9.12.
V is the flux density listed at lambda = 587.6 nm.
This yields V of 9.84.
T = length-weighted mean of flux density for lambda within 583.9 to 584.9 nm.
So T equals 9.69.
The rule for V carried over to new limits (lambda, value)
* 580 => 8.93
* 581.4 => 9.75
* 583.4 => 9.95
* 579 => 9.82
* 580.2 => 8.82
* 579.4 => 9.61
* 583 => 10.2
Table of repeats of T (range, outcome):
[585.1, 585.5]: 9.73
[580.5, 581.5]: 9.71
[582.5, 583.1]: 10.1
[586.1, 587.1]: 9.96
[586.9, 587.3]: 10.2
